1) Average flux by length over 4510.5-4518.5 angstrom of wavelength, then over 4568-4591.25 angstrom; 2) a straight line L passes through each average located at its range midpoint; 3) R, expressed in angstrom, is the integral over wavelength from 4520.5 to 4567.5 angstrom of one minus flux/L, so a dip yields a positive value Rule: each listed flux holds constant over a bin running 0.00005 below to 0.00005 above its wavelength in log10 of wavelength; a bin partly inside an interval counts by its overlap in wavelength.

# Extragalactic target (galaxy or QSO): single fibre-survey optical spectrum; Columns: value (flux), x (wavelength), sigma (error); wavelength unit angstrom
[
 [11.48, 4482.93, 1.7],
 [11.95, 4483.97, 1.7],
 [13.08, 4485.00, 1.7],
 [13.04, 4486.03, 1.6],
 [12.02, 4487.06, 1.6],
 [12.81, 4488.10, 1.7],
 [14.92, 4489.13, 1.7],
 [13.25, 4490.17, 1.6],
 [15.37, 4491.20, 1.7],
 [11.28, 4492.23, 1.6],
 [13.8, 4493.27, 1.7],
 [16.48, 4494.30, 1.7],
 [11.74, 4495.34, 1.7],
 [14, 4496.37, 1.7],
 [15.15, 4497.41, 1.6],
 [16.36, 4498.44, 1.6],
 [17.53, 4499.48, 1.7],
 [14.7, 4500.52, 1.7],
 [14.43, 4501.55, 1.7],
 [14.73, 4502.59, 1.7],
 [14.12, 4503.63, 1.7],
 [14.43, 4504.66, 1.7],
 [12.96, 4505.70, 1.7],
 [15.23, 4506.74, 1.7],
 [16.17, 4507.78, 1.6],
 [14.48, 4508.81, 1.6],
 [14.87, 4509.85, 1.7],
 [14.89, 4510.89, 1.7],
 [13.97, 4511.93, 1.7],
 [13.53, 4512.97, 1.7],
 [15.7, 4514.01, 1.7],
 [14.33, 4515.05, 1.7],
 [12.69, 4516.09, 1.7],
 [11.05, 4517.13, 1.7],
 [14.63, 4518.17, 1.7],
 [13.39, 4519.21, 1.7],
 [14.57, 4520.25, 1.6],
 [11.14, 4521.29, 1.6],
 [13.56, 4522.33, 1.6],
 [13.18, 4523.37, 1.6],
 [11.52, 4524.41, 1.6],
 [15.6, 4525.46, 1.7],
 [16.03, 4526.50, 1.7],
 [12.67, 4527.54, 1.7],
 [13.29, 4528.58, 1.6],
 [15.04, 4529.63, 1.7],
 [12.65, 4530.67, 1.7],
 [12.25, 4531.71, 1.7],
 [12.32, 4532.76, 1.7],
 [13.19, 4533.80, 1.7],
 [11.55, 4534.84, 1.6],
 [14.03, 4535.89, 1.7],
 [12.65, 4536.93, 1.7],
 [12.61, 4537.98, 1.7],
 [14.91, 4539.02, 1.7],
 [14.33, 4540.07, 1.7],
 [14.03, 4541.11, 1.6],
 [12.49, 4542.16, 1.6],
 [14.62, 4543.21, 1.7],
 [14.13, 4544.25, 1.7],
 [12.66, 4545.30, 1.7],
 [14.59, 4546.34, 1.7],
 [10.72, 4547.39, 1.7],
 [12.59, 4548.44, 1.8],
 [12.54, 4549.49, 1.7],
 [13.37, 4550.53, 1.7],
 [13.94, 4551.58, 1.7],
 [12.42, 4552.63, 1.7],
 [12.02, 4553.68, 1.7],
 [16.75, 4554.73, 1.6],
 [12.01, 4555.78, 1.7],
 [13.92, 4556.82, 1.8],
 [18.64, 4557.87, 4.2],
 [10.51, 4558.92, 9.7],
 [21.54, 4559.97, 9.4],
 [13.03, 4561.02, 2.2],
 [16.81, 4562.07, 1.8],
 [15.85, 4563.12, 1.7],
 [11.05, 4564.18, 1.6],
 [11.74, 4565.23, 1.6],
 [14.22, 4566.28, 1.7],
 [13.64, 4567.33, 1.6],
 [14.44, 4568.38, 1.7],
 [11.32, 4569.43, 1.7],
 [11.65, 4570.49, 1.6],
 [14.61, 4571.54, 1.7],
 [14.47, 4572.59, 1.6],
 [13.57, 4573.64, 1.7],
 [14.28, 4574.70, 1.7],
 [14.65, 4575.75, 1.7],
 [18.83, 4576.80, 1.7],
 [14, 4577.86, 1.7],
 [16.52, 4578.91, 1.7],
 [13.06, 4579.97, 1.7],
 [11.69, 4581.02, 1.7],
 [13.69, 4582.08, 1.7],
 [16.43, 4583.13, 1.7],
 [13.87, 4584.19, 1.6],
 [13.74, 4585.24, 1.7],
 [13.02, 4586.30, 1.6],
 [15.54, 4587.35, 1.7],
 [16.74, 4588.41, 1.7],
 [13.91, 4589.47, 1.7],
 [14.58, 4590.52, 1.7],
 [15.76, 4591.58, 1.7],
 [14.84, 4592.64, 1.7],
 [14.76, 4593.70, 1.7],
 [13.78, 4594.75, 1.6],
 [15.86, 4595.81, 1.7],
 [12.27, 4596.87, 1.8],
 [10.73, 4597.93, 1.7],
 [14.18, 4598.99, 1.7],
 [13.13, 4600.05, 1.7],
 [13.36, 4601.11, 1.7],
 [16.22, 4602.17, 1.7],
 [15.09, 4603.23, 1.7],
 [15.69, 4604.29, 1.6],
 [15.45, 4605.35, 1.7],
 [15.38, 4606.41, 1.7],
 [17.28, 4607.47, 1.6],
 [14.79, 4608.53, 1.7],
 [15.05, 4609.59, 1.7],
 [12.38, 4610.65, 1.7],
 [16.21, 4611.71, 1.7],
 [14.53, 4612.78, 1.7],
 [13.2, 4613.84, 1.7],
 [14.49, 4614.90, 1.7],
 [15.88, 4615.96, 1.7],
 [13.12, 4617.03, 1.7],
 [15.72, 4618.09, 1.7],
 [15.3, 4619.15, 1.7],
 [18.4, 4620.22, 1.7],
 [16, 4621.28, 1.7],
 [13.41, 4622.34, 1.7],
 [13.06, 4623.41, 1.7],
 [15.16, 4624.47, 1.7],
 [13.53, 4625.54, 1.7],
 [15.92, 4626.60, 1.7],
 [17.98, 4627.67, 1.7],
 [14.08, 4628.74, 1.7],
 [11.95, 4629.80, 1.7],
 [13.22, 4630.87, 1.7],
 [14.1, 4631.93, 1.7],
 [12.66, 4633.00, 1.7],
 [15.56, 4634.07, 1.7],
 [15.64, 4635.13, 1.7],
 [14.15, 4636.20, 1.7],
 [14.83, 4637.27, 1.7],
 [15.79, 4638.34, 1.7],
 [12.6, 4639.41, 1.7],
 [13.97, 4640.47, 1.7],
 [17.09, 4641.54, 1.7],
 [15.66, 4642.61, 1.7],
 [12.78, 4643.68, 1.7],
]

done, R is 1.4 angstrom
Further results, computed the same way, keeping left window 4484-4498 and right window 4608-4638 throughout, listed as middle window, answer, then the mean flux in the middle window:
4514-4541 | 1.0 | 13.4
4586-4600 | 0.1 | 14.3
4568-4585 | 0.1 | 14.2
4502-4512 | -0.7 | 14.6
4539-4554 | 0.8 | 13.2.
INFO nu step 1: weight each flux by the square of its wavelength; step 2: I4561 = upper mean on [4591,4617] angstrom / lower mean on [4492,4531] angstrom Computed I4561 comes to 1.07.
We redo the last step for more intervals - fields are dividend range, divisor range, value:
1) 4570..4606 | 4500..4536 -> 1.08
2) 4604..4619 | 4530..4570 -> 1.13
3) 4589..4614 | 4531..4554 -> 1.14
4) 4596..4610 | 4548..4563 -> 1.03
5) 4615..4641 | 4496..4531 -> 1.09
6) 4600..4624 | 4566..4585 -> 1.07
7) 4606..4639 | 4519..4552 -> 1.15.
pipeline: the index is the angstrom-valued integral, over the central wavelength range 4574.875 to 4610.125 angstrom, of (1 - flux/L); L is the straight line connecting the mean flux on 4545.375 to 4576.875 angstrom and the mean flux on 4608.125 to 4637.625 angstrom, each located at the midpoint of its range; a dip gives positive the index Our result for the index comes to -0.9 angstrom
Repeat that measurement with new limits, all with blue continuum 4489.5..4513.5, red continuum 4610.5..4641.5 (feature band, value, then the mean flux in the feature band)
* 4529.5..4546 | 1.4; 13.3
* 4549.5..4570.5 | 0.9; 14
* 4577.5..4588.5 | 0.2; 14.3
